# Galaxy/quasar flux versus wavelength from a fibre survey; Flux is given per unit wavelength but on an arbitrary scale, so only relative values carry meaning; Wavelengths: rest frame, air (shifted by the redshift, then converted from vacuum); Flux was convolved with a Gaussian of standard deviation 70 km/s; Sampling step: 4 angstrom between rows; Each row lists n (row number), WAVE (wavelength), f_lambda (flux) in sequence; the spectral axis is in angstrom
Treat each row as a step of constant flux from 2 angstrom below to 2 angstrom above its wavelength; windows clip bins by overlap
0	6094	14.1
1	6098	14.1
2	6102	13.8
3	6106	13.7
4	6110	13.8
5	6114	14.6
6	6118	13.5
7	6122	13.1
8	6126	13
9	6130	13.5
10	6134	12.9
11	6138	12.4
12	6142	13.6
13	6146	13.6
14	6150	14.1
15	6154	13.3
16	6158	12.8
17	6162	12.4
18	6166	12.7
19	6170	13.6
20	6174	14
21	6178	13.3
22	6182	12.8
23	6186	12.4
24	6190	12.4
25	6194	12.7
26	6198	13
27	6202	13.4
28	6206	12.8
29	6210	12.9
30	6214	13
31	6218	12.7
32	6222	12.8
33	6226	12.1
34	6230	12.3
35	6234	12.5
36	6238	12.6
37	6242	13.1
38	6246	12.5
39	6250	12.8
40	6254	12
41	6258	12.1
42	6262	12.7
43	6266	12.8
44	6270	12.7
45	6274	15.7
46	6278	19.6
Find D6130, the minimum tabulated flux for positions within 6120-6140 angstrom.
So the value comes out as 12.4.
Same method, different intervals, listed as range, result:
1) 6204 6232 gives 12.1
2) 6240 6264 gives 12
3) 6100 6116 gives 13.7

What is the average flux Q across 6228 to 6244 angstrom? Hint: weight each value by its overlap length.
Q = 12.6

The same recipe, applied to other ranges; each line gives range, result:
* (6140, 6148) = 13.6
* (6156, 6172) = 12.9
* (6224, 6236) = 12.3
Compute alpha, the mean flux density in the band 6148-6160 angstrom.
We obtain 13.4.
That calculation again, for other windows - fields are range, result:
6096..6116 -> 14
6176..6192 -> 12.7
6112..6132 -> 13.5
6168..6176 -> 13.8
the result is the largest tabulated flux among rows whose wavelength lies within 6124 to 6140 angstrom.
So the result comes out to 13.5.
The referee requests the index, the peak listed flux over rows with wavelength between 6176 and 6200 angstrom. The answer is 13.3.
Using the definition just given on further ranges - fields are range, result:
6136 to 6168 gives 14.1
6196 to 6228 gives 13.4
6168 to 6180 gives 14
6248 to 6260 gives 12.8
